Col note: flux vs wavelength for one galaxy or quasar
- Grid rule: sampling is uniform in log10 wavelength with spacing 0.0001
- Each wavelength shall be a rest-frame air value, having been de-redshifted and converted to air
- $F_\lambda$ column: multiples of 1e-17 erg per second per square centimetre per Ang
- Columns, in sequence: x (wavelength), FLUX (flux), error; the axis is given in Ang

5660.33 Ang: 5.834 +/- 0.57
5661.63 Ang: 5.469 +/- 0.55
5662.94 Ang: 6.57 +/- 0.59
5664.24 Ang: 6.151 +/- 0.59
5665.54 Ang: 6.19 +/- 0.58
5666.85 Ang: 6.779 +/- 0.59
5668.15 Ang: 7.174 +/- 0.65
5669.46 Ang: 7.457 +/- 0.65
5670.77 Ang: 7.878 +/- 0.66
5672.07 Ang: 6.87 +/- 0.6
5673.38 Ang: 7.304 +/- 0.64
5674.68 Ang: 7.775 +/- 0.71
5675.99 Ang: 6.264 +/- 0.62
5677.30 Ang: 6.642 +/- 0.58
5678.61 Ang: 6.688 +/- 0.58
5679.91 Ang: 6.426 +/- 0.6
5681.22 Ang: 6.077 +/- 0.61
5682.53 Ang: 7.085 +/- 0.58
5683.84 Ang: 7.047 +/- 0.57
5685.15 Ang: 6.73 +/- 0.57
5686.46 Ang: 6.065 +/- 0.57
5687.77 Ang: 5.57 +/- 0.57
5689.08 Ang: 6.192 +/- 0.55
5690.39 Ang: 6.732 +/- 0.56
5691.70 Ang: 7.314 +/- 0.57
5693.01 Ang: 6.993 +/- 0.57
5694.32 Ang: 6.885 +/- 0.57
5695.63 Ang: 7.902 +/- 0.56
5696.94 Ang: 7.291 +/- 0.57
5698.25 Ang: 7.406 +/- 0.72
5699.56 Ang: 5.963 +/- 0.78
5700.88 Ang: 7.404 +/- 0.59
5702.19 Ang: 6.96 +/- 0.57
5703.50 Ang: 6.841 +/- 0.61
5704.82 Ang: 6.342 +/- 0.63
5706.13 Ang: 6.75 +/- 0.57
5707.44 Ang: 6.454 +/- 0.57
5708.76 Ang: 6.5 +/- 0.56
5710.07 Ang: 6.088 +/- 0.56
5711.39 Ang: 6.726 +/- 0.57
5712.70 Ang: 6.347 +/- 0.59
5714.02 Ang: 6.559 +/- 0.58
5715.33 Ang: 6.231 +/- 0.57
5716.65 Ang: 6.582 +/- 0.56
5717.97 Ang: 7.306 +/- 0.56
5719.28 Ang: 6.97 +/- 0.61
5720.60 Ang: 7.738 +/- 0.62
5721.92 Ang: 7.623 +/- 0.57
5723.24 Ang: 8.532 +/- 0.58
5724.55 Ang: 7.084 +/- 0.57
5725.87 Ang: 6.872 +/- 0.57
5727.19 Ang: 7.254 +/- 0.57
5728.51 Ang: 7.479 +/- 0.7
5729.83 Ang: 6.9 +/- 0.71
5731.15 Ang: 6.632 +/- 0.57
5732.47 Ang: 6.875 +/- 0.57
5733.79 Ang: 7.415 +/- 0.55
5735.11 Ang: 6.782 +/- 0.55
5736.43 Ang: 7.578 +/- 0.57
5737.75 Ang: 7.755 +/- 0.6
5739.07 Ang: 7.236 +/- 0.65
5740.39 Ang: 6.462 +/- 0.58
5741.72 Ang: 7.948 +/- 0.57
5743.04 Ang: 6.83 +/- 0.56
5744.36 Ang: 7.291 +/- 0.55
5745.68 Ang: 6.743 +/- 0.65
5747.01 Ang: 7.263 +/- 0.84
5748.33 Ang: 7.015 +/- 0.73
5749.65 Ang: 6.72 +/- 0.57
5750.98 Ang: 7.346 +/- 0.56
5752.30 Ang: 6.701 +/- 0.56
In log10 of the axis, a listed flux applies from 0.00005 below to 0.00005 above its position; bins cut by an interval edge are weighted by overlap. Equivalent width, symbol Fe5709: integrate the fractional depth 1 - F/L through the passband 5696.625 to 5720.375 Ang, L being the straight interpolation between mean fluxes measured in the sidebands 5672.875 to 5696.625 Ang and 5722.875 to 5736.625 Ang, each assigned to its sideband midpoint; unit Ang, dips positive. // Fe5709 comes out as 0.9 Ang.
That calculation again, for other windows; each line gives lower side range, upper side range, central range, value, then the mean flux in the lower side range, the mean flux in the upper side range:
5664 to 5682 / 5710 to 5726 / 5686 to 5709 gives 0.58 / 6.85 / 7.01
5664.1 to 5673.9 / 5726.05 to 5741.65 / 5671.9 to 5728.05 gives 1.80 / 7.01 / 7.14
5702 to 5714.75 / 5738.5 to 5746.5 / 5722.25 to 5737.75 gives -0.83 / 6.54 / 7.08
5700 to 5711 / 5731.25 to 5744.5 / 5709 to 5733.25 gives -0.24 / 6.65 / 7.19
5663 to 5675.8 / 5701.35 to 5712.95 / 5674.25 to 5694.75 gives 0.60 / 7.02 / 6.58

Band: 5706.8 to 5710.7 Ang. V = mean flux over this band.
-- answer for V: 6.35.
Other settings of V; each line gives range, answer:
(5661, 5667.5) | 6.23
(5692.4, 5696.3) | 7.27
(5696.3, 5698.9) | 7.35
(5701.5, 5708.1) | 6.68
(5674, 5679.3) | 6.85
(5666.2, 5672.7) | 7.24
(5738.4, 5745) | 7.15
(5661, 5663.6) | 6.02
